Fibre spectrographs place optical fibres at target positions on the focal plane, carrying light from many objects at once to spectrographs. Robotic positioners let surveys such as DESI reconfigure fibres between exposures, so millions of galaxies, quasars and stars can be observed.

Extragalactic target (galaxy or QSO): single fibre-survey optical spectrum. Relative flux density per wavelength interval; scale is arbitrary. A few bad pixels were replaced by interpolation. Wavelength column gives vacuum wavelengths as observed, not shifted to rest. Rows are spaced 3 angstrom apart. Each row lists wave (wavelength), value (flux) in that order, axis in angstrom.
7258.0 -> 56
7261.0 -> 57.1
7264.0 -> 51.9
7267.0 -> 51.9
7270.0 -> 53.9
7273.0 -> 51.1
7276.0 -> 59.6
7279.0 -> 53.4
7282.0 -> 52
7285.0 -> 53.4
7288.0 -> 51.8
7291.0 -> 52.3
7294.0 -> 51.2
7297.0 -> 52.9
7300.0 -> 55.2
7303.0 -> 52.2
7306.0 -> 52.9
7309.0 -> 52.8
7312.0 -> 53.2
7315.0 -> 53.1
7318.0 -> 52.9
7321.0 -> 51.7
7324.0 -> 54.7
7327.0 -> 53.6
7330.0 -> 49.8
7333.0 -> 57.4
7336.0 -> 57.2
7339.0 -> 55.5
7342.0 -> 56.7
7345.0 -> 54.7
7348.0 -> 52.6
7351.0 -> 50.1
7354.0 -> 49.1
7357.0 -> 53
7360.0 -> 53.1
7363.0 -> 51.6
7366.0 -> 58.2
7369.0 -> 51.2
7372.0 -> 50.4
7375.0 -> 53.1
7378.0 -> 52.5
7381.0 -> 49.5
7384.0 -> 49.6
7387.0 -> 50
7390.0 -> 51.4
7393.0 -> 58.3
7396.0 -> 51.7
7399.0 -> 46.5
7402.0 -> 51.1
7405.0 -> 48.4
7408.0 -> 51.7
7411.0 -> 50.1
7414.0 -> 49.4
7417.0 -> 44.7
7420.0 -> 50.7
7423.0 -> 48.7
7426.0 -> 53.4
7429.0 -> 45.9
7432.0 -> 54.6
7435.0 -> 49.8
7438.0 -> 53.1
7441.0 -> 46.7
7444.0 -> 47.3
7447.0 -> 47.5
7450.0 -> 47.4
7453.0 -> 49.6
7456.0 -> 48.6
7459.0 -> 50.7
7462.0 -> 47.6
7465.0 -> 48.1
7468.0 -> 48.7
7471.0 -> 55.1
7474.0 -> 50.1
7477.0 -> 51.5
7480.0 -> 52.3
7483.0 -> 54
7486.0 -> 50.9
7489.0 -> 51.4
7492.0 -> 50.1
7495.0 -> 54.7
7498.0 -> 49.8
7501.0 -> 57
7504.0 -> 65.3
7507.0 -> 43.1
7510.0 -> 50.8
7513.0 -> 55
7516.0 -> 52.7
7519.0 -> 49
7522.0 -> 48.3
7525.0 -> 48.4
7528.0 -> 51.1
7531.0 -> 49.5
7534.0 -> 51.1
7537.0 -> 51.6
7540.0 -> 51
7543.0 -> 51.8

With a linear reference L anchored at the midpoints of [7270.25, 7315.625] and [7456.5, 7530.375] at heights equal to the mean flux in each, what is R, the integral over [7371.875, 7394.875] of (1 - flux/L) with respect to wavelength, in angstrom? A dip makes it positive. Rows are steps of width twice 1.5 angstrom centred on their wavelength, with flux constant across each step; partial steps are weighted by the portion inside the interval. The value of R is 0.2 angstrom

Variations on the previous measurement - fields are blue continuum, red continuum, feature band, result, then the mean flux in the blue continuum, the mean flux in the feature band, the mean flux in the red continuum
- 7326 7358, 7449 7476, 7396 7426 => 1.1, 53.6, 49.4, 49.6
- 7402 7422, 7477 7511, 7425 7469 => 1.3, 49.3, 49.2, 52.6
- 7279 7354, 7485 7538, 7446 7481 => 1.5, 53.2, 49.8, 51.7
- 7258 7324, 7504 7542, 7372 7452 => 2.8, 53.3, 50.1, 50.8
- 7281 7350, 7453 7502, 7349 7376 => 0.3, 53.5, 52.2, 51.2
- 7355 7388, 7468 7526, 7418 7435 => 0.5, 52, 50.4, 52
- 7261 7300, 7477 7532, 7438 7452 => 1.1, 53.2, 47.9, 51.9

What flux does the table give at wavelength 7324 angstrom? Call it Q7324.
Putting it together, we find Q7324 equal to 54.7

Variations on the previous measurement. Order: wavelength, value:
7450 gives 47.4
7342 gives 56.7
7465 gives 48.1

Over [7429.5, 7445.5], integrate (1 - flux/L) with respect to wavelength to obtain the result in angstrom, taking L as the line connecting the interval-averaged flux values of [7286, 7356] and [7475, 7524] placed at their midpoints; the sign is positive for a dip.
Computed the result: 0.8 angstrom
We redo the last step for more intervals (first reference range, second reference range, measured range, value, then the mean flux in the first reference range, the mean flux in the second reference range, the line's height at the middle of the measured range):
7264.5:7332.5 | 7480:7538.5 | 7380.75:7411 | 0.93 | 53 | 51.8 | 52.5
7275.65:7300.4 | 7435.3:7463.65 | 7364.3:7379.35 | -0.64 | 53.2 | 48.8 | 50.9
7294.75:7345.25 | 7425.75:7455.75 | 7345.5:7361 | 0.26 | 53.9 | 49.3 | 52.6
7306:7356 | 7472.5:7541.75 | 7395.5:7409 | 0.78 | 53.4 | 51.7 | 52.7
